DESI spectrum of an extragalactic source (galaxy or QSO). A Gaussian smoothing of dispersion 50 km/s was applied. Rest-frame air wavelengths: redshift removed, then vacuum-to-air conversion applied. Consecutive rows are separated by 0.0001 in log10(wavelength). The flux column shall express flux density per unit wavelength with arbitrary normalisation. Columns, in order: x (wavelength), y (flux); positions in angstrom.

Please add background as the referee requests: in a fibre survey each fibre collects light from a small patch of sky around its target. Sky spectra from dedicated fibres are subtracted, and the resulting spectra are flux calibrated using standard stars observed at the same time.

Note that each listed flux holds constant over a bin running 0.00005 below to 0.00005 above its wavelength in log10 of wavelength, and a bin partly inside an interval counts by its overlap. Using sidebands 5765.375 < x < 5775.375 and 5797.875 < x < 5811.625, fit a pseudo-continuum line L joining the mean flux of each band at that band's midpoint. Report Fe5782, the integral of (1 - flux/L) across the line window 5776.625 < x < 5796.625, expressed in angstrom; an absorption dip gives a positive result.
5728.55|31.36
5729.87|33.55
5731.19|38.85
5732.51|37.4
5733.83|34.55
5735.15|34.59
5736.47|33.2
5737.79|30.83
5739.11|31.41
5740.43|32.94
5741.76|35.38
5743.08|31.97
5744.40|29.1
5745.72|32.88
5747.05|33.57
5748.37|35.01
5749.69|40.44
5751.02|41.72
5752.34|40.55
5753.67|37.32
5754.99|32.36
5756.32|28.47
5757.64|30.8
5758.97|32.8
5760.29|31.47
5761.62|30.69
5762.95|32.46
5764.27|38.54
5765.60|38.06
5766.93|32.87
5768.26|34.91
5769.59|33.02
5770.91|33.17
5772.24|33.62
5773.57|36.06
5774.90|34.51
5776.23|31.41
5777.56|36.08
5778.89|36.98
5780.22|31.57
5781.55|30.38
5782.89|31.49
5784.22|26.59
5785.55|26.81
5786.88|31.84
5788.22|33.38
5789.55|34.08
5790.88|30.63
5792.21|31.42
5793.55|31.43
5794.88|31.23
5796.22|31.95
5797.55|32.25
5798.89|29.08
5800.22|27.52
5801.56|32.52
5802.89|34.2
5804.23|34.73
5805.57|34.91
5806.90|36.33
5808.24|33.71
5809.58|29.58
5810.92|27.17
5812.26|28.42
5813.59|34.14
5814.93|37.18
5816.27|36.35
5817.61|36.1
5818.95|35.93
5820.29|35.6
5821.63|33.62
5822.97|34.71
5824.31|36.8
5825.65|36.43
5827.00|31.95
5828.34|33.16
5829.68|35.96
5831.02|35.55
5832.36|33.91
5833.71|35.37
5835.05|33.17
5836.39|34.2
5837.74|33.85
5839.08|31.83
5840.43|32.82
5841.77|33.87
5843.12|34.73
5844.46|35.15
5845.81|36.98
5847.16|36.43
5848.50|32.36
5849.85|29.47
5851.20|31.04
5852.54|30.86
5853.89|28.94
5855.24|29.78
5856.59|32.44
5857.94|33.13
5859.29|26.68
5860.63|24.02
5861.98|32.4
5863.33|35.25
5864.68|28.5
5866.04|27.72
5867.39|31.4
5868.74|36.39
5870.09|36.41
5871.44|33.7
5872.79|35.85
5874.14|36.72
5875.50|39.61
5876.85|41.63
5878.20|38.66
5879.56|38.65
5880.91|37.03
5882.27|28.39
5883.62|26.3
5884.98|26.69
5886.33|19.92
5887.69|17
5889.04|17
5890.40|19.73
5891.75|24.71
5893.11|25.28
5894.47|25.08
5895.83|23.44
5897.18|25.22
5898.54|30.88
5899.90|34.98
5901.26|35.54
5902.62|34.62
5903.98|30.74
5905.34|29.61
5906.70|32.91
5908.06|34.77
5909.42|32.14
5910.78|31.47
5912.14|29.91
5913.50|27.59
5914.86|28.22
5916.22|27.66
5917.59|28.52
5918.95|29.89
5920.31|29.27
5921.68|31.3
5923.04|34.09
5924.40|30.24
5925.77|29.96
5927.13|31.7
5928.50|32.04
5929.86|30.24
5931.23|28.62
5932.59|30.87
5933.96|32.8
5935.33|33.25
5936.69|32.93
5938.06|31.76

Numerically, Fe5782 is 0.91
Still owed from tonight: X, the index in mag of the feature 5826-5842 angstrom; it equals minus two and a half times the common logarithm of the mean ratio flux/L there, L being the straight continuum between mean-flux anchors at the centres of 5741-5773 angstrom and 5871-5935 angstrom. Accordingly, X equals -0.06 mag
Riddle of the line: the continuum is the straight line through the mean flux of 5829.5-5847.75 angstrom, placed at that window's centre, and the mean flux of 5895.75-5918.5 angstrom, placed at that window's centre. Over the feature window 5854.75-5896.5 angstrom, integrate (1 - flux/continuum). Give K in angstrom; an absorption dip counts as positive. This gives 3.2 angstrom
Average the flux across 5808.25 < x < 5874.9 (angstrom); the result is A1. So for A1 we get 33.2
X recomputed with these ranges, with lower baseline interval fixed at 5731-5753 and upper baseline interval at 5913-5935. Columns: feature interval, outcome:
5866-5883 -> -0.14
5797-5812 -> 0.05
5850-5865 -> 0.06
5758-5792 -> 0.04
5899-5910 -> -0.08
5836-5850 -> -0.05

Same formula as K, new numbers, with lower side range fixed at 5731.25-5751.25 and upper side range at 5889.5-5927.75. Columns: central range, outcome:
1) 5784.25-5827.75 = -0.5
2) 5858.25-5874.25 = -0.6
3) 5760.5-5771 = -0.2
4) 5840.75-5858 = -0.8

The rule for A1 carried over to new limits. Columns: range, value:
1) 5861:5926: 30.4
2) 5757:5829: 33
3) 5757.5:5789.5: 32.9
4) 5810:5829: 34.1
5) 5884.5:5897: 22.2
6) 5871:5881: 37.9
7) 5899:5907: 33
